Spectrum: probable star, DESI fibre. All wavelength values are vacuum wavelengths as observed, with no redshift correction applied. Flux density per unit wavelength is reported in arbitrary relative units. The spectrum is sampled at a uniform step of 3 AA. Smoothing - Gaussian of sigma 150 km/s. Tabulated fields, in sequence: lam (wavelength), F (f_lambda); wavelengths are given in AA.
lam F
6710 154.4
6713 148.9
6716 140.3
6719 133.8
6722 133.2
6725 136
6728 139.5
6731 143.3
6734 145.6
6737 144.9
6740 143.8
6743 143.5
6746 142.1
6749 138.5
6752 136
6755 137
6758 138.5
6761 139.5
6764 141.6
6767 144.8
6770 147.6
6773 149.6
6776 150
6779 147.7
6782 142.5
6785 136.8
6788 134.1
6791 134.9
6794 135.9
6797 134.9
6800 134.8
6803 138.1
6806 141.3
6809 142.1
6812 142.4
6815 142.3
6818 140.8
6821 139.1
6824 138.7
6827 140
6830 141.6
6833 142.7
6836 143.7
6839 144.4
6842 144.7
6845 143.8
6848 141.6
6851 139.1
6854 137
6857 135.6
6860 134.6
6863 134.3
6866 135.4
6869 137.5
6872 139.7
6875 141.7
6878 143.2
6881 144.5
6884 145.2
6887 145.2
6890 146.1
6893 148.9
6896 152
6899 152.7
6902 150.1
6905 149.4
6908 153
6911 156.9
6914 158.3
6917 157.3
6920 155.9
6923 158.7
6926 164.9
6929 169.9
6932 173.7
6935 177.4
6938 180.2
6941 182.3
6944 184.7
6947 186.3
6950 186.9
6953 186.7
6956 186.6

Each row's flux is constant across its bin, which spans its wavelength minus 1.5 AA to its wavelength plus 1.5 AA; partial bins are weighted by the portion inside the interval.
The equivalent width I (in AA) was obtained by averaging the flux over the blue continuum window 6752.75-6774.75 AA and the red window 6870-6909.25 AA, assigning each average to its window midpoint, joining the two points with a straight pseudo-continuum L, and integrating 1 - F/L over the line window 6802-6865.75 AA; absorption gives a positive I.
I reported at 2.0 AA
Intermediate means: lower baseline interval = 143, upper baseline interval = 147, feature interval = 140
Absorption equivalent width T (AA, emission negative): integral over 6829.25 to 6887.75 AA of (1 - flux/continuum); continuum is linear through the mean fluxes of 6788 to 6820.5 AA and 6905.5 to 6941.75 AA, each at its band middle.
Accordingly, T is 3.8 AA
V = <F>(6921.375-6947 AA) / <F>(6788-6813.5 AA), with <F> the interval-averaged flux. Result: 1.27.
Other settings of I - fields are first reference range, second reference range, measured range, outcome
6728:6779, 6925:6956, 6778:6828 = 4.44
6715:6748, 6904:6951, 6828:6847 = 1.50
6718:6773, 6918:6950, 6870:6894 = 3.01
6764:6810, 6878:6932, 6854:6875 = 1.79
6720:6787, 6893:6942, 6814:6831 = 1.10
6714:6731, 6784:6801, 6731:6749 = -0.86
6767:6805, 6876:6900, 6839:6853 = 0.20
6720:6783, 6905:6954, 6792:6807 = 1.29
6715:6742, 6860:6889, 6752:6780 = -0.66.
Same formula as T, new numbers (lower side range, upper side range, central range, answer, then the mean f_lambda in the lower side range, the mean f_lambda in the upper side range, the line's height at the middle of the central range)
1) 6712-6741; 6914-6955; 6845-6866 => 3.1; 141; 174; 161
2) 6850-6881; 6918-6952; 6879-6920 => 1.3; 138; 175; 156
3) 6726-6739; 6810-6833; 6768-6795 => -0.1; 143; 141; 142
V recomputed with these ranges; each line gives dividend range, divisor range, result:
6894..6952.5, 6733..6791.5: 1.17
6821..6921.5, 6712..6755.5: 1.03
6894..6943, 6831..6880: 1.16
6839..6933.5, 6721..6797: 1.05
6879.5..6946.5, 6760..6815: 1.13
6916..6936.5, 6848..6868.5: 1.21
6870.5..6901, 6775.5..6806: 1.05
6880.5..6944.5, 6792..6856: 1.13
